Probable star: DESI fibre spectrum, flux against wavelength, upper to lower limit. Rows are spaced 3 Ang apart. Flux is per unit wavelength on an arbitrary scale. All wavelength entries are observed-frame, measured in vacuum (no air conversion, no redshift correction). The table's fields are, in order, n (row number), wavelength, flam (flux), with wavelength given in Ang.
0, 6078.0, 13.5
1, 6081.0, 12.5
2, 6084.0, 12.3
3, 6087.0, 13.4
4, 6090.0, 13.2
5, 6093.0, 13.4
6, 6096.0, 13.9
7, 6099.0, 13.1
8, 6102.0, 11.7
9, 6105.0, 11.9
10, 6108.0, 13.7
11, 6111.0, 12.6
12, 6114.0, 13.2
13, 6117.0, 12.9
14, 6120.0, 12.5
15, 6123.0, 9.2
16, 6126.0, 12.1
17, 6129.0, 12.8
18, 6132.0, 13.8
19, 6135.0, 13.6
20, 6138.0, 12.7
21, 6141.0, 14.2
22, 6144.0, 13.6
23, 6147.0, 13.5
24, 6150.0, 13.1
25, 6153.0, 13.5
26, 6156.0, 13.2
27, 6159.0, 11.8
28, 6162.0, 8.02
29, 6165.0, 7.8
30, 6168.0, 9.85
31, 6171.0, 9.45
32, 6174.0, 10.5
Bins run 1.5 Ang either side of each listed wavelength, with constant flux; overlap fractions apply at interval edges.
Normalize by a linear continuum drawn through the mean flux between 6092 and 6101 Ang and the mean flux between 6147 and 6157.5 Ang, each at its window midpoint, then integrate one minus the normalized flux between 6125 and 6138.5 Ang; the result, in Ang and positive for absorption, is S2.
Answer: 0.3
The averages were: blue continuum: 13.4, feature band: 13.1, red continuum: 13.3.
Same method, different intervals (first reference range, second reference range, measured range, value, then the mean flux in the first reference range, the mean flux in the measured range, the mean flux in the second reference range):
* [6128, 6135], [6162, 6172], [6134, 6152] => -2.4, 13.4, 13.4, 8.86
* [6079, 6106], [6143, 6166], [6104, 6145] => -1.5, 12.9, 12.8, 11.9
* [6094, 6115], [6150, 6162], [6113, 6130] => 0.8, 12.9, 12.1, 12.3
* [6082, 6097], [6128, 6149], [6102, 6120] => 0.8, 13.2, 12.7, 13.5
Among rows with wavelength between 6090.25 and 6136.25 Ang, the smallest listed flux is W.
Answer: 9.2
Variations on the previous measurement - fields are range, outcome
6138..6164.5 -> 8.02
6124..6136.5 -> 12.1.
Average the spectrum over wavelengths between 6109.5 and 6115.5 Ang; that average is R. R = 12.9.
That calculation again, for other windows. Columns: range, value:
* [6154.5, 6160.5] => 12.5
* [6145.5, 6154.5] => 13.4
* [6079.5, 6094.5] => 13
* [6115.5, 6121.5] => 12.7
